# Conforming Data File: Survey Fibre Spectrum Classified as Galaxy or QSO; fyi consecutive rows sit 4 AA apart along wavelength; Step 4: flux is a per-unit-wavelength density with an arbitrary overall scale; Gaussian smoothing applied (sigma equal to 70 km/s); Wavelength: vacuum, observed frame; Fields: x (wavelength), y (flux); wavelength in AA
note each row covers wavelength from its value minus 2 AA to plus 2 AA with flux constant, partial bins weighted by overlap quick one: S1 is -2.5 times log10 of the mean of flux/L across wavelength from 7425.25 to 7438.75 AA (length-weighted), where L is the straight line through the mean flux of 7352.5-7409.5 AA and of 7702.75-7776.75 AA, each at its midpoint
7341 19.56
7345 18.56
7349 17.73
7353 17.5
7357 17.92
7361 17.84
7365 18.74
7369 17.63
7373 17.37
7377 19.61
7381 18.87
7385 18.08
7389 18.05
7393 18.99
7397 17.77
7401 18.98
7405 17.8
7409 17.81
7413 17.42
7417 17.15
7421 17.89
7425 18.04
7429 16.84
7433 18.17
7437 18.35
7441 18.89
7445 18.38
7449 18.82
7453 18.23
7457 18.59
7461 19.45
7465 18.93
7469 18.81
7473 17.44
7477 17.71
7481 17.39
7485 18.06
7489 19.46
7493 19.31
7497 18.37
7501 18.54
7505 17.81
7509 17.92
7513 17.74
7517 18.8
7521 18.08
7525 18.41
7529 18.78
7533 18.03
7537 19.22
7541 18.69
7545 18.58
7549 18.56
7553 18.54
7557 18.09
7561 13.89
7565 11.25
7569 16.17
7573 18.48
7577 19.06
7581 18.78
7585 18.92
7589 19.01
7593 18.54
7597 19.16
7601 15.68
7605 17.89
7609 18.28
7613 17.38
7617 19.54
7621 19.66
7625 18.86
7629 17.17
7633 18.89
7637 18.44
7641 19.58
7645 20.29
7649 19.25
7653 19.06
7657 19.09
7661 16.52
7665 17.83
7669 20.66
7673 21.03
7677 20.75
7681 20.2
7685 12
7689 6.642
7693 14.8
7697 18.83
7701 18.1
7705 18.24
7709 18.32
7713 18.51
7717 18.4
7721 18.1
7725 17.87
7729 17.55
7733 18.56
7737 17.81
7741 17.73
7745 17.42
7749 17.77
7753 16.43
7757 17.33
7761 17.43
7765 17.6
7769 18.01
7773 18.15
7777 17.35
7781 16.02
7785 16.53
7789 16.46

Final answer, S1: 0.02 mag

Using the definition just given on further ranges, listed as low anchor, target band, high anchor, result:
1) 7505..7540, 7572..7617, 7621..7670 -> 0.02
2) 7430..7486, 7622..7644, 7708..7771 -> -0.04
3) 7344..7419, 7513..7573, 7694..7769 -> 0.03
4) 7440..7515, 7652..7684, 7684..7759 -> -0.11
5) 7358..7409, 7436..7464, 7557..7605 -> -0.05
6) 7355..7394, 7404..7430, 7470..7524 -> 0.04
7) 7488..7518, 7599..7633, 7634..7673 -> 0.05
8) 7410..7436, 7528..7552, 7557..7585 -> -0.11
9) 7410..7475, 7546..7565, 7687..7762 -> 0.07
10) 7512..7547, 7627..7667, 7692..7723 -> -0.03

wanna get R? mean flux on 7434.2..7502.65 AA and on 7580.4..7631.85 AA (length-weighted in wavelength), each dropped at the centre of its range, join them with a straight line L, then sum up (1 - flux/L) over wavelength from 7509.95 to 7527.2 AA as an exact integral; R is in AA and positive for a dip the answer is 0.2 AA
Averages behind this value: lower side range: 18.5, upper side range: 18.4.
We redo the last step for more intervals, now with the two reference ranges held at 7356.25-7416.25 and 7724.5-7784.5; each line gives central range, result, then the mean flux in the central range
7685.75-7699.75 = 3.2 AA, 13.5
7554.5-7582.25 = 2.1 AA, 16.5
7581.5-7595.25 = -0.8 AA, 18.8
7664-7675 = -1.5 AA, 20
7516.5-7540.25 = -0.8 AA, 18.5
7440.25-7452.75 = -0.4 AA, 18.6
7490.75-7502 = -0.5 AA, 18.8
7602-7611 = 0.0 AA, 17.8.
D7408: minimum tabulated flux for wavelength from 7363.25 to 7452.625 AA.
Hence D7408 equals 16.84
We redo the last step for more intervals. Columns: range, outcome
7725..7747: 17.42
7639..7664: 16.52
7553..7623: 11.25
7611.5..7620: 17.38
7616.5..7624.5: 19.54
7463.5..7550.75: 17.39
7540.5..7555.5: 18.54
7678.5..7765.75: 6.642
